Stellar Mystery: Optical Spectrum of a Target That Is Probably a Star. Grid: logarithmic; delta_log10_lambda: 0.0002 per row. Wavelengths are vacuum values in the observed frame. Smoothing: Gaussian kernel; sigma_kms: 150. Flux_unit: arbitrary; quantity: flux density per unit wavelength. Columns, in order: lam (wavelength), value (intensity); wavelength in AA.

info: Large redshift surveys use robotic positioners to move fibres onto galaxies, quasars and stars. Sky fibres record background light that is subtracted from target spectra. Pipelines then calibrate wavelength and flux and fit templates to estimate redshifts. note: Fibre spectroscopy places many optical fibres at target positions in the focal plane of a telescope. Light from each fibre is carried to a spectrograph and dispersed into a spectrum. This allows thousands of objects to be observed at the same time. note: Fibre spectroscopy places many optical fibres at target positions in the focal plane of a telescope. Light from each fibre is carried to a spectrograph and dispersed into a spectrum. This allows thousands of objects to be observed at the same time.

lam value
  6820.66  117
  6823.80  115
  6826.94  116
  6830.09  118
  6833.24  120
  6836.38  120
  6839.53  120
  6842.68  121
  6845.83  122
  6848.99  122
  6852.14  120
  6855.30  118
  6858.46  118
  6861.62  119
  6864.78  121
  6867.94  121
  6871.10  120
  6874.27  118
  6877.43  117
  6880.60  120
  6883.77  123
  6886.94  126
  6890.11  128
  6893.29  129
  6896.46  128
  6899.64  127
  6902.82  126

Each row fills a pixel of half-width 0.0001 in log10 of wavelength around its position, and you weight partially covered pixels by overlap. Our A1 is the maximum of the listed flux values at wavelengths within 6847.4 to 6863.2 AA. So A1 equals 122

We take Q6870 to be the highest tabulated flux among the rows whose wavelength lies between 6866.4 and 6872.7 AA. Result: 121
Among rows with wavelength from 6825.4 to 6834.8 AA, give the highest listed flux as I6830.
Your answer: 120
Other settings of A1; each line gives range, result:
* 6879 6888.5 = 126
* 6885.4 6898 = 129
